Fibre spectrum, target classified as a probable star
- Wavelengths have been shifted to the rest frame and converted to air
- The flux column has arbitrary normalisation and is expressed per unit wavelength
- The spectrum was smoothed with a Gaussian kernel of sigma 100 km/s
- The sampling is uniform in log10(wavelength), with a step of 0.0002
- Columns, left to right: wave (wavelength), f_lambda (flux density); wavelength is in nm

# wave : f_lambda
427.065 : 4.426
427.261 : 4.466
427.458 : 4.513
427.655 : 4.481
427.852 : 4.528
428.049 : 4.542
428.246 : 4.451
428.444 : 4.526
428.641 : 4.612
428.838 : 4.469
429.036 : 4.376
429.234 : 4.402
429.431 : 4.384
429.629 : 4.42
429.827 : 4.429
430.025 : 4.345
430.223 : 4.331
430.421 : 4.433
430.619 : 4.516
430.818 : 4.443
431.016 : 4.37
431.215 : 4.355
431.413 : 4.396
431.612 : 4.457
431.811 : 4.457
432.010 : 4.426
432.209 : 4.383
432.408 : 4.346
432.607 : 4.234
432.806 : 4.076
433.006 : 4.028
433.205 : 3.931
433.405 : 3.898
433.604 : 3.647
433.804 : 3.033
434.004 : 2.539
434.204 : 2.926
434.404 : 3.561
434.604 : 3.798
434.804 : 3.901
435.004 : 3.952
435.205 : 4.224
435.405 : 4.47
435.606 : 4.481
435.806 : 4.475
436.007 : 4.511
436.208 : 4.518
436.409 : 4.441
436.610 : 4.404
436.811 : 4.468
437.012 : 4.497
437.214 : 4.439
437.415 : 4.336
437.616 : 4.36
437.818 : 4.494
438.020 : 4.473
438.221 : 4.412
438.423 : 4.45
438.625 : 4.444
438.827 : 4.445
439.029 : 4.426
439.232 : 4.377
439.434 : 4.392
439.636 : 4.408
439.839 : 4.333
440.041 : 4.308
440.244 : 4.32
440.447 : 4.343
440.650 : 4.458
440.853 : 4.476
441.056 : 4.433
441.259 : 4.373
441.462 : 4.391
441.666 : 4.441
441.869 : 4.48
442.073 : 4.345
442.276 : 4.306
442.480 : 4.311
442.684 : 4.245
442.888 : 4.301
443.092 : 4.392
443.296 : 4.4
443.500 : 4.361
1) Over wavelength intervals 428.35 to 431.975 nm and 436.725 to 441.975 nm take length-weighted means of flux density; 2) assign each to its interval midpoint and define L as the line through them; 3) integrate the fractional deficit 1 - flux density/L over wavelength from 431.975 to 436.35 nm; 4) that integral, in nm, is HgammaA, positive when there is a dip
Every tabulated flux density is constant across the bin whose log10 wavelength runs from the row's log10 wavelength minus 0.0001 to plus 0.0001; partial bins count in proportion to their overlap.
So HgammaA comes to 0.449 nm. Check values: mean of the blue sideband 4.43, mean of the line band 3.97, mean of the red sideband 4.41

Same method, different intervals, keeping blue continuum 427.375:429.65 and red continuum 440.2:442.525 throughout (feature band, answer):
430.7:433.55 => 0.122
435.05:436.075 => 0.006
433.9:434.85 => 0.241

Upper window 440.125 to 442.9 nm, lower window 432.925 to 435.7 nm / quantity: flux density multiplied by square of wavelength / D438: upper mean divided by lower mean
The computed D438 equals 1.21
